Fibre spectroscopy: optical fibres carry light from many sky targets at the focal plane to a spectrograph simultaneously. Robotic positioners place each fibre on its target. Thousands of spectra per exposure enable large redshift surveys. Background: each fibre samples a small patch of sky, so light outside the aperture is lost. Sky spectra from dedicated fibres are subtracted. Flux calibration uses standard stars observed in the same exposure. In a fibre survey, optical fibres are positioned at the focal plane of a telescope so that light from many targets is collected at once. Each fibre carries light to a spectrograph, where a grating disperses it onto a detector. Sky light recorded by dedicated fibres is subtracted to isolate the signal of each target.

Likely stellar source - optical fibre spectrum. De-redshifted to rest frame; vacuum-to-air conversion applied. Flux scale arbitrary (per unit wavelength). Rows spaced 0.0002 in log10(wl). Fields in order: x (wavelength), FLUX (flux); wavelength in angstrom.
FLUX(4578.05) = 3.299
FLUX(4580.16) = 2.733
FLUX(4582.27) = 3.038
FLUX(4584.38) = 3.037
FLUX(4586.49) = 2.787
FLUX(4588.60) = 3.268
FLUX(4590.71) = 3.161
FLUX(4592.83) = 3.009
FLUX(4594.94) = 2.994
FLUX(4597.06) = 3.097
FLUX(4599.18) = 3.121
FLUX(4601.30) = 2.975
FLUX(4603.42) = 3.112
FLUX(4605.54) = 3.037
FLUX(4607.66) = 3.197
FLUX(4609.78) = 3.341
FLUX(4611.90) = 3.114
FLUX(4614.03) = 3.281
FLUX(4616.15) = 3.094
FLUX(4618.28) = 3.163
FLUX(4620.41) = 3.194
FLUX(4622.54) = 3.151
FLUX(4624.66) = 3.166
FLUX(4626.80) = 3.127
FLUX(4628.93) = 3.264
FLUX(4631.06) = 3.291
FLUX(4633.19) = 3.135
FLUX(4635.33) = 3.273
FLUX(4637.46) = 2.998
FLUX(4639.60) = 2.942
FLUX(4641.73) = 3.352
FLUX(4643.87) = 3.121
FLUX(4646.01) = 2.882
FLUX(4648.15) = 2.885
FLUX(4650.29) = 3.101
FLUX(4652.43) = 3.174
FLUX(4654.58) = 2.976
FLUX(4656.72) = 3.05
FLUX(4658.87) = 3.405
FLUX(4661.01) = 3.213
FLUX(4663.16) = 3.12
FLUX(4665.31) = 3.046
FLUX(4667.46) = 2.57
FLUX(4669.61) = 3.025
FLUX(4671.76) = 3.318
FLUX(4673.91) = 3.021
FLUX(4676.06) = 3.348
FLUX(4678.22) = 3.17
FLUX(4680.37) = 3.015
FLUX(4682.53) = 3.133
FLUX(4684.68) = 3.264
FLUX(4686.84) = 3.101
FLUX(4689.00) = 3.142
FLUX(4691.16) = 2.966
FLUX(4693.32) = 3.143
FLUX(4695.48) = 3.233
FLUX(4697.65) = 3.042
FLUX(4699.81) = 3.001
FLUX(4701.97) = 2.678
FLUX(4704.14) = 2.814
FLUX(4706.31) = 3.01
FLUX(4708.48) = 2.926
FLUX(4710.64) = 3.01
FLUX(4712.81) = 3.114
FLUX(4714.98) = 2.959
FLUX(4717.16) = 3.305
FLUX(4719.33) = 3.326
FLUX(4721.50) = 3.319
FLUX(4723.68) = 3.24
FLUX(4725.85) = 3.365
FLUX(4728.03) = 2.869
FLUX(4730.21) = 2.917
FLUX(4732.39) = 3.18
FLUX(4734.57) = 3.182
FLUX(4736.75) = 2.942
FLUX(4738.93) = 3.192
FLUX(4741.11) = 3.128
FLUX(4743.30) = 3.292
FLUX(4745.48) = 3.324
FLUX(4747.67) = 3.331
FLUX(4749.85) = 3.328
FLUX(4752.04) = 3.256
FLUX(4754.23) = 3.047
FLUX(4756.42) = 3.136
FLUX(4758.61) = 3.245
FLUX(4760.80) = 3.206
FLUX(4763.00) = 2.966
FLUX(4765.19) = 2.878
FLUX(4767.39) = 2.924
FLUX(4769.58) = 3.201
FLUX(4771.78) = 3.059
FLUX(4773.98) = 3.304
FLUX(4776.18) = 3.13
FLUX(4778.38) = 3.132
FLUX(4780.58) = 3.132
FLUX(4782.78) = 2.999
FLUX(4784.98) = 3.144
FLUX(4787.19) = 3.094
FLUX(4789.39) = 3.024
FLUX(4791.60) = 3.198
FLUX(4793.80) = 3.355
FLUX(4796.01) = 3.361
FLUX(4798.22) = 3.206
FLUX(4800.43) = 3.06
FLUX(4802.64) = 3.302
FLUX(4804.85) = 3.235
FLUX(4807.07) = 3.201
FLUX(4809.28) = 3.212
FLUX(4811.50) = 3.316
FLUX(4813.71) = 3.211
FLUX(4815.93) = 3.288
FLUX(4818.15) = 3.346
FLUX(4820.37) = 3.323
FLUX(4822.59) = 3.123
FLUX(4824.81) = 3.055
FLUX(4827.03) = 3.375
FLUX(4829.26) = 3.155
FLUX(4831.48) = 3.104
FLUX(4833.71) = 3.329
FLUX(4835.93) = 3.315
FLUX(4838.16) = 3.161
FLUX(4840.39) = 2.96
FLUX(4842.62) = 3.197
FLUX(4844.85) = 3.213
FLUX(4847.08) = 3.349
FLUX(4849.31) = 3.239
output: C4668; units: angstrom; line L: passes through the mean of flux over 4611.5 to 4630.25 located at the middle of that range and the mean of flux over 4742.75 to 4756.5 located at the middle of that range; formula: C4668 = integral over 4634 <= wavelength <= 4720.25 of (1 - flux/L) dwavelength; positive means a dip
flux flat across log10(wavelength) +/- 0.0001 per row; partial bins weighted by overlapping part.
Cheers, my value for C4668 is 3.5 angstrom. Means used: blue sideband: 3.18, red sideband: 3.25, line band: 3.08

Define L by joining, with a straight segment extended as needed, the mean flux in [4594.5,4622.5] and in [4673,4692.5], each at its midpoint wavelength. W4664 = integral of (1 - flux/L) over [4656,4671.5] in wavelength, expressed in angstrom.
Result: 0.28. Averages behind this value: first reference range 3.14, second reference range 3.13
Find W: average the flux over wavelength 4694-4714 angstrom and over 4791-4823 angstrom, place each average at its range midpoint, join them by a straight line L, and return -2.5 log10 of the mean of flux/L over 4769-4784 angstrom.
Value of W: 0.01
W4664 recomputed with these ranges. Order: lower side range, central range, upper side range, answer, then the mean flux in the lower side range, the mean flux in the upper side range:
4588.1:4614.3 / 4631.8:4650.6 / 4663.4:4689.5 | 0.18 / 3.12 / 3.1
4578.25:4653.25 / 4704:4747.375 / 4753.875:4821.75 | 0.22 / 3.11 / 3.17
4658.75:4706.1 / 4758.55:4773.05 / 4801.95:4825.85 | 0.54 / 3.07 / 3.24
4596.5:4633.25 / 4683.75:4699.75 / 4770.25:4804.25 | 0.23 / 3.16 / 3.17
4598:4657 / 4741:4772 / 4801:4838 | 0.42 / 3.13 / 3.24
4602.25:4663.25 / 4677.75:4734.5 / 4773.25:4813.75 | 1.39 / 3.14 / 3.19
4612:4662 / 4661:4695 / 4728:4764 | 0.52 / 3.14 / 3.16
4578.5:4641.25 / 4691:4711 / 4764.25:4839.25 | 1.04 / 3.11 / 3.18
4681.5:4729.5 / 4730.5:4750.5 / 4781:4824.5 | -0.42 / 3.09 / 3.21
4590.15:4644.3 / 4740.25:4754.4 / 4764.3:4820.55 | -0.40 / 3.14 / 3.18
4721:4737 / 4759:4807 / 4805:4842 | 0.56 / 3.13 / 3.22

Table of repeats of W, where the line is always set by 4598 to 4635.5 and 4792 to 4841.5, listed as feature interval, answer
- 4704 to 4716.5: 0.07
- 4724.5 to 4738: 0.04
